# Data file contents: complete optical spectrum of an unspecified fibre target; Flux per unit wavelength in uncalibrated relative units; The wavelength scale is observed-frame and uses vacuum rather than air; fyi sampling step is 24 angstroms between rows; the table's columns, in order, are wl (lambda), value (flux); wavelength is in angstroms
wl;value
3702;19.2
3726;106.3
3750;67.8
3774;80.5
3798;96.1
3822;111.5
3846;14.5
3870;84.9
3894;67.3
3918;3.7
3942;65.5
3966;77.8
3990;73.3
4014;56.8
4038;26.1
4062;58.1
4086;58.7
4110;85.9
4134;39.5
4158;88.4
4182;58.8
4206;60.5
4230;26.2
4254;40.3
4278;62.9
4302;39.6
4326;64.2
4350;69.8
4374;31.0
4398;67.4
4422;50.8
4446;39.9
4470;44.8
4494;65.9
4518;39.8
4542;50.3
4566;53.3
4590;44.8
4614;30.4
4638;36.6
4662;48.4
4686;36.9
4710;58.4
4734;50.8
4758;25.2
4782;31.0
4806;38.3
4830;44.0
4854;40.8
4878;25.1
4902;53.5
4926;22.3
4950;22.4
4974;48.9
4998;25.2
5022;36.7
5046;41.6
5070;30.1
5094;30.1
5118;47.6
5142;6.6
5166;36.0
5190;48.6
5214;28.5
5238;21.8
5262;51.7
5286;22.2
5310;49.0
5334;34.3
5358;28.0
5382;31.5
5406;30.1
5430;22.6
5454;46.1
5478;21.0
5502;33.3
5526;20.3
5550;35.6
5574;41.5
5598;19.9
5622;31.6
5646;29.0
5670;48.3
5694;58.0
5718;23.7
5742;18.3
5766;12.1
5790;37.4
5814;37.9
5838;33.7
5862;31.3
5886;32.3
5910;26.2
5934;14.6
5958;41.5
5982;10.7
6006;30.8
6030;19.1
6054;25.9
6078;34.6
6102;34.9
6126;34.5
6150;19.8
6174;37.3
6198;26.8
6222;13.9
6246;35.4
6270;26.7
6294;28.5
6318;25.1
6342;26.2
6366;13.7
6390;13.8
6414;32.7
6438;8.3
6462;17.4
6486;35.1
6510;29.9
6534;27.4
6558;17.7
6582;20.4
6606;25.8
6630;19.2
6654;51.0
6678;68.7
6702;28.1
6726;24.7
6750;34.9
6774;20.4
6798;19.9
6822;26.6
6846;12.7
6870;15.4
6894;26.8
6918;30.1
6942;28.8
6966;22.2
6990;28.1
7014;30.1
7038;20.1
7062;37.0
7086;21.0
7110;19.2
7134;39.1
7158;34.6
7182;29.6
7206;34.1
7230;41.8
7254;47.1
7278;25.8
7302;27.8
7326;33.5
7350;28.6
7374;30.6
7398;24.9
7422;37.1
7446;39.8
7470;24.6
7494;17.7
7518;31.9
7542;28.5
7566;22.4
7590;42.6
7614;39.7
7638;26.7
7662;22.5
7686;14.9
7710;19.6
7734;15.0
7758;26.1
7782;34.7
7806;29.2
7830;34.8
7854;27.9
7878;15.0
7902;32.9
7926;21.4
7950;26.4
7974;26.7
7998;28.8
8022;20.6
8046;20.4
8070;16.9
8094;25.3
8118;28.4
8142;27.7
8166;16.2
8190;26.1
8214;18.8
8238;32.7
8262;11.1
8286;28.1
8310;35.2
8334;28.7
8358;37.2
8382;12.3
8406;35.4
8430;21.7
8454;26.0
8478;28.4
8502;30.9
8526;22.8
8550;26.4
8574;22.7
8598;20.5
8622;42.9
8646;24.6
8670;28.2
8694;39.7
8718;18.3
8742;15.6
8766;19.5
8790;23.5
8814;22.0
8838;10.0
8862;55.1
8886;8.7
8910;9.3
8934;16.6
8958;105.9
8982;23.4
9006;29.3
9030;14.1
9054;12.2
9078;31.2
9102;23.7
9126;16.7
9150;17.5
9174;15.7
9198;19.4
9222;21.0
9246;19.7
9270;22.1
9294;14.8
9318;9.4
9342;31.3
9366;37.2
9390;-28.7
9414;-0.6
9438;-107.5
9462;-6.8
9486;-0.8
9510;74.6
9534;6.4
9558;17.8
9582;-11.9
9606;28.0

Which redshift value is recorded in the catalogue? 0.788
